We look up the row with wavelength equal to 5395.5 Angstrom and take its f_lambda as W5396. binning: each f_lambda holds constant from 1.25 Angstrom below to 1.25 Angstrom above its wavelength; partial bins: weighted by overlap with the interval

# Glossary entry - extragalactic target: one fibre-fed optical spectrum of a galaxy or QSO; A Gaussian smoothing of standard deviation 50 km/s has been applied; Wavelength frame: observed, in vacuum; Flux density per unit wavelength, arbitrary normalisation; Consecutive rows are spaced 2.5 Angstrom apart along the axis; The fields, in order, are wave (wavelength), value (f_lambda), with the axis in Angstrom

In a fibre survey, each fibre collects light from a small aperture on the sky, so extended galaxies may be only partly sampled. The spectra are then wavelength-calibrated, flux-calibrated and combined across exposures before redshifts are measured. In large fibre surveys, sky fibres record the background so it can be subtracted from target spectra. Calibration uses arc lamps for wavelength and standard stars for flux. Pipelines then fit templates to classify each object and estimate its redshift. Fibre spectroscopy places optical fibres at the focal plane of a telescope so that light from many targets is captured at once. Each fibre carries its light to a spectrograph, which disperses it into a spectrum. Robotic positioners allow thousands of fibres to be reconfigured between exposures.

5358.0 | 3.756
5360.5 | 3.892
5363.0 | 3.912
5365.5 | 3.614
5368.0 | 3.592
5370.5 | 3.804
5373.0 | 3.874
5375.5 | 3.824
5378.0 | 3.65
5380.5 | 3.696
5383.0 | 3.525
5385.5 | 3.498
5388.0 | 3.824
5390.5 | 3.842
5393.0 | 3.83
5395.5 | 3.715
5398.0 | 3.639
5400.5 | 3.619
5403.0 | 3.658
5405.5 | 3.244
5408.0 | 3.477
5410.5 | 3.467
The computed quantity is 3.715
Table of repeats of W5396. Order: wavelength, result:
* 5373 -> 3.874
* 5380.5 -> 3.696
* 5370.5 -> 3.804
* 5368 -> 3.592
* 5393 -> 3.83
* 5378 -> 3.65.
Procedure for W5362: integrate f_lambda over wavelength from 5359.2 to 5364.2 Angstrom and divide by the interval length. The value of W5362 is 3.9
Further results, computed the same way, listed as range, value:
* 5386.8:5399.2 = 3.77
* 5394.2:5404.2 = 3.66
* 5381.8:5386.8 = 3.51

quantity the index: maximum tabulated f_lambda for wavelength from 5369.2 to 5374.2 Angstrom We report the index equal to 3.874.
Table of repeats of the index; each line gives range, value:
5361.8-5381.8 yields 3.912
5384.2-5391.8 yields 3.842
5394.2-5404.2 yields 3.715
